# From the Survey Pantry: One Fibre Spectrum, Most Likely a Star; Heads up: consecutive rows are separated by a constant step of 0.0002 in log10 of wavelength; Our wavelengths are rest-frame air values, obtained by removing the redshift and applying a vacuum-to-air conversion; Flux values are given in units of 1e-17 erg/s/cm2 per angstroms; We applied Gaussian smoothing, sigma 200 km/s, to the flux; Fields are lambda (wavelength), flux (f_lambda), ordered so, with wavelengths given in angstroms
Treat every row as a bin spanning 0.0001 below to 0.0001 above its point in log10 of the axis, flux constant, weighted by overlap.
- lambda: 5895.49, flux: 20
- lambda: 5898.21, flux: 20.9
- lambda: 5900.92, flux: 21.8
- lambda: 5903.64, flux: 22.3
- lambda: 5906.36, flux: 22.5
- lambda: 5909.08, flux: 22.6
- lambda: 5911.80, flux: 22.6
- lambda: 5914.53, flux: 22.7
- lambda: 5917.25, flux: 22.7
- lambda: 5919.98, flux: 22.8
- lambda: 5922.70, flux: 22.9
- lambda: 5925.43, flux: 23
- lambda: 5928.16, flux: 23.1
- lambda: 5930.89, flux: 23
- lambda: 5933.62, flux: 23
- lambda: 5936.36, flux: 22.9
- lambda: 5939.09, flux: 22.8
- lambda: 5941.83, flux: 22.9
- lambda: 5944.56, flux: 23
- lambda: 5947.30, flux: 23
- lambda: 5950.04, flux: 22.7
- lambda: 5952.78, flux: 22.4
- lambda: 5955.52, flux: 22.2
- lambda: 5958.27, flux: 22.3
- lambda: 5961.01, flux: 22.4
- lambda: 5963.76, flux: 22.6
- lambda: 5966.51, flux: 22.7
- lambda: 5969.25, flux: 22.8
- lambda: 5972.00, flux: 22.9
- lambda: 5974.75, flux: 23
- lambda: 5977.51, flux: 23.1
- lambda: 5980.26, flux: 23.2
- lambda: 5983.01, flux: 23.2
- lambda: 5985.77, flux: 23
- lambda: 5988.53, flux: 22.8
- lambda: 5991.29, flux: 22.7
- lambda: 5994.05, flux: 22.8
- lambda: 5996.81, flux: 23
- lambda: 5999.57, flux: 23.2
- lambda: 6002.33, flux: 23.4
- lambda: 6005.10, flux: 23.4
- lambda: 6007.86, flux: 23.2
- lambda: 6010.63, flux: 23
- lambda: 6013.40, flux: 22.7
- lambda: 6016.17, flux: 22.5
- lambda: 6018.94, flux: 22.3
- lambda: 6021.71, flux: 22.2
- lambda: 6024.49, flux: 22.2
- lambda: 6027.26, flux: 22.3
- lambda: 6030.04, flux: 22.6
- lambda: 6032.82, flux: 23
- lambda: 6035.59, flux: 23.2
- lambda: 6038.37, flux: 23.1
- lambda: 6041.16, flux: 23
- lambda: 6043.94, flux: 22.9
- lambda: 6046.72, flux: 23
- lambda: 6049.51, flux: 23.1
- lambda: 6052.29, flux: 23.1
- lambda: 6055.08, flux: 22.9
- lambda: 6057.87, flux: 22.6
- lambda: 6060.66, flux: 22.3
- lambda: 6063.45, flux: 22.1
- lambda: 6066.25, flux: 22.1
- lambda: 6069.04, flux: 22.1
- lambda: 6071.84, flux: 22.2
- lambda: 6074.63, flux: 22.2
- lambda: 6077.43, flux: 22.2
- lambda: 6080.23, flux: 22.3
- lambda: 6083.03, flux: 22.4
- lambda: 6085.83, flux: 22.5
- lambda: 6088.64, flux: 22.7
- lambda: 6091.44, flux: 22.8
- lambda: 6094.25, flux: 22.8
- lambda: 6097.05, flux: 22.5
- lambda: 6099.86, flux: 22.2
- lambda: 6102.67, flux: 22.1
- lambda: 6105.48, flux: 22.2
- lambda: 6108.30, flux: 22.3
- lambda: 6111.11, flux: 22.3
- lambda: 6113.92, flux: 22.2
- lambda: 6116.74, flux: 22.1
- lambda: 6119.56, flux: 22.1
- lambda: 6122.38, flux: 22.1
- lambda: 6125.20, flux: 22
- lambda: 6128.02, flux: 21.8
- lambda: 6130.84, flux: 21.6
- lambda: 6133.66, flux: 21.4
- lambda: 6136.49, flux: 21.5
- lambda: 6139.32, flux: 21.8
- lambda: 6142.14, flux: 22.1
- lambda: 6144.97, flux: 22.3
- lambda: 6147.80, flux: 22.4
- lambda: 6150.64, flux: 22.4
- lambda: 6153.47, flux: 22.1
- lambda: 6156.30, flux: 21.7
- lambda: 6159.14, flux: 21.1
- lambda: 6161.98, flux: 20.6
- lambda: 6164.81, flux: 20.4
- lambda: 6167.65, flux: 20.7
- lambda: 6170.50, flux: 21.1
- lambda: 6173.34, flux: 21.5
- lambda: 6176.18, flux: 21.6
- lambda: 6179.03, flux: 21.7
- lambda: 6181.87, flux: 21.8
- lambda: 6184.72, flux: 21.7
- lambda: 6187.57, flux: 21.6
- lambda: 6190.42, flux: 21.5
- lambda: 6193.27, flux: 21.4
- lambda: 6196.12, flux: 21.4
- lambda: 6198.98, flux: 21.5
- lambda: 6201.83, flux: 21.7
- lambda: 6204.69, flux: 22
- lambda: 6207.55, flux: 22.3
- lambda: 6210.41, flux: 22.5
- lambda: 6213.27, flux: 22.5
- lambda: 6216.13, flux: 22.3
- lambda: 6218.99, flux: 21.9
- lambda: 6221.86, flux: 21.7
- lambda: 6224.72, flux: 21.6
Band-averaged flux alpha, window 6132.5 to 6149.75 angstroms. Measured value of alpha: 21.9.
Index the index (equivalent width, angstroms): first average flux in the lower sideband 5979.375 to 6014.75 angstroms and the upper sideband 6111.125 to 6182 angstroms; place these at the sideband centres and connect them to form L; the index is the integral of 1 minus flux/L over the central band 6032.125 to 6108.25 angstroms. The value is -0.6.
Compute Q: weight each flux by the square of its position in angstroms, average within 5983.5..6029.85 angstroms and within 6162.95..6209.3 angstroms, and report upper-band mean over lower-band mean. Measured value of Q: 1.00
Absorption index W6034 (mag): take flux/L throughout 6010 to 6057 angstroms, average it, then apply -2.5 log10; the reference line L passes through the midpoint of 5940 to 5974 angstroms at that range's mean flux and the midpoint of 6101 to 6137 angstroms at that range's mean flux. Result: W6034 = -0.02 mag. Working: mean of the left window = 22.7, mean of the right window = 22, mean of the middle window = 22.8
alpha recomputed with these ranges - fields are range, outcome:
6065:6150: 22.2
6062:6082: 22.2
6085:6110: 22.4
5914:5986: 22.8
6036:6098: 22.6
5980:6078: 22.7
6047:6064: 22.7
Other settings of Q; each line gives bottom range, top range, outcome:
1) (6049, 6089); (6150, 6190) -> 0.99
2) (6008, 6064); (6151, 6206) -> 0.99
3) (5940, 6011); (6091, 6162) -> 1.01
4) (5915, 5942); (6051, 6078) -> 1.02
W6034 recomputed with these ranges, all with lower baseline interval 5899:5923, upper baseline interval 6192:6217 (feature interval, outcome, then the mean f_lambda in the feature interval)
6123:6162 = 0.01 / 21.8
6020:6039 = -0.02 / 22.6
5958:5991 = -0.02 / 22.8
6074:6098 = -0.02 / 22.5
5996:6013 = -0.04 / 23.2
